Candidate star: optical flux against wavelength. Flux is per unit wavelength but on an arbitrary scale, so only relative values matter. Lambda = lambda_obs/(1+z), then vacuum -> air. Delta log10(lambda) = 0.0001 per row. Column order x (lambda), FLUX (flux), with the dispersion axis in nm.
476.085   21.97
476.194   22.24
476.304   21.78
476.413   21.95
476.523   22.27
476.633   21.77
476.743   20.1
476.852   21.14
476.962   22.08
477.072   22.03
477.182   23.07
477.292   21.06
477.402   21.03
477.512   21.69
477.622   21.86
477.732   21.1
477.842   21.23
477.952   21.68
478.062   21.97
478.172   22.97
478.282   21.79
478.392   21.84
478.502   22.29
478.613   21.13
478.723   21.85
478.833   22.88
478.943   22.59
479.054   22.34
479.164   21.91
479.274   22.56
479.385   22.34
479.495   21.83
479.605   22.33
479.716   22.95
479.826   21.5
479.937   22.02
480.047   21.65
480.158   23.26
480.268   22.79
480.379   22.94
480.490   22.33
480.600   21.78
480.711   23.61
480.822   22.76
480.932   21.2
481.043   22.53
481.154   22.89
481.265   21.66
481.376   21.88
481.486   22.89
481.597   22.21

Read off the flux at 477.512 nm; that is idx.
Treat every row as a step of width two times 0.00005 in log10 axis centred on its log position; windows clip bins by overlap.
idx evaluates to 21.69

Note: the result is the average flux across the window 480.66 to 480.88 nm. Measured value 23.2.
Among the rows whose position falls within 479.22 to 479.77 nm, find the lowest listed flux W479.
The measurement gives 21.83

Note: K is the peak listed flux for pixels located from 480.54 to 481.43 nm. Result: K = 23.61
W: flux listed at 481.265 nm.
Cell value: 21.66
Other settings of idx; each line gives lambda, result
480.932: 21.2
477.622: 21.86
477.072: 22.03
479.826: 21.5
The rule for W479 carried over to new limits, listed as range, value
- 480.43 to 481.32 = 21.2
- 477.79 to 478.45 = 21.23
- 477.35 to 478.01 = 21.03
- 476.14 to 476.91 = 20.1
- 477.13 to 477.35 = 21.06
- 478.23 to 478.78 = 21.13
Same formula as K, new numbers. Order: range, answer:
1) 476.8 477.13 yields 22.08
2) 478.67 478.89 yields 22.88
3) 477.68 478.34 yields 22.97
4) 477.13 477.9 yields 23.07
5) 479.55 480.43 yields 23.26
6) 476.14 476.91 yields 22.27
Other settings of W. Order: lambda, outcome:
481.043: 22.53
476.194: 22.24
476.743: 20.1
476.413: 21.95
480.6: 21.78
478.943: 22.59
